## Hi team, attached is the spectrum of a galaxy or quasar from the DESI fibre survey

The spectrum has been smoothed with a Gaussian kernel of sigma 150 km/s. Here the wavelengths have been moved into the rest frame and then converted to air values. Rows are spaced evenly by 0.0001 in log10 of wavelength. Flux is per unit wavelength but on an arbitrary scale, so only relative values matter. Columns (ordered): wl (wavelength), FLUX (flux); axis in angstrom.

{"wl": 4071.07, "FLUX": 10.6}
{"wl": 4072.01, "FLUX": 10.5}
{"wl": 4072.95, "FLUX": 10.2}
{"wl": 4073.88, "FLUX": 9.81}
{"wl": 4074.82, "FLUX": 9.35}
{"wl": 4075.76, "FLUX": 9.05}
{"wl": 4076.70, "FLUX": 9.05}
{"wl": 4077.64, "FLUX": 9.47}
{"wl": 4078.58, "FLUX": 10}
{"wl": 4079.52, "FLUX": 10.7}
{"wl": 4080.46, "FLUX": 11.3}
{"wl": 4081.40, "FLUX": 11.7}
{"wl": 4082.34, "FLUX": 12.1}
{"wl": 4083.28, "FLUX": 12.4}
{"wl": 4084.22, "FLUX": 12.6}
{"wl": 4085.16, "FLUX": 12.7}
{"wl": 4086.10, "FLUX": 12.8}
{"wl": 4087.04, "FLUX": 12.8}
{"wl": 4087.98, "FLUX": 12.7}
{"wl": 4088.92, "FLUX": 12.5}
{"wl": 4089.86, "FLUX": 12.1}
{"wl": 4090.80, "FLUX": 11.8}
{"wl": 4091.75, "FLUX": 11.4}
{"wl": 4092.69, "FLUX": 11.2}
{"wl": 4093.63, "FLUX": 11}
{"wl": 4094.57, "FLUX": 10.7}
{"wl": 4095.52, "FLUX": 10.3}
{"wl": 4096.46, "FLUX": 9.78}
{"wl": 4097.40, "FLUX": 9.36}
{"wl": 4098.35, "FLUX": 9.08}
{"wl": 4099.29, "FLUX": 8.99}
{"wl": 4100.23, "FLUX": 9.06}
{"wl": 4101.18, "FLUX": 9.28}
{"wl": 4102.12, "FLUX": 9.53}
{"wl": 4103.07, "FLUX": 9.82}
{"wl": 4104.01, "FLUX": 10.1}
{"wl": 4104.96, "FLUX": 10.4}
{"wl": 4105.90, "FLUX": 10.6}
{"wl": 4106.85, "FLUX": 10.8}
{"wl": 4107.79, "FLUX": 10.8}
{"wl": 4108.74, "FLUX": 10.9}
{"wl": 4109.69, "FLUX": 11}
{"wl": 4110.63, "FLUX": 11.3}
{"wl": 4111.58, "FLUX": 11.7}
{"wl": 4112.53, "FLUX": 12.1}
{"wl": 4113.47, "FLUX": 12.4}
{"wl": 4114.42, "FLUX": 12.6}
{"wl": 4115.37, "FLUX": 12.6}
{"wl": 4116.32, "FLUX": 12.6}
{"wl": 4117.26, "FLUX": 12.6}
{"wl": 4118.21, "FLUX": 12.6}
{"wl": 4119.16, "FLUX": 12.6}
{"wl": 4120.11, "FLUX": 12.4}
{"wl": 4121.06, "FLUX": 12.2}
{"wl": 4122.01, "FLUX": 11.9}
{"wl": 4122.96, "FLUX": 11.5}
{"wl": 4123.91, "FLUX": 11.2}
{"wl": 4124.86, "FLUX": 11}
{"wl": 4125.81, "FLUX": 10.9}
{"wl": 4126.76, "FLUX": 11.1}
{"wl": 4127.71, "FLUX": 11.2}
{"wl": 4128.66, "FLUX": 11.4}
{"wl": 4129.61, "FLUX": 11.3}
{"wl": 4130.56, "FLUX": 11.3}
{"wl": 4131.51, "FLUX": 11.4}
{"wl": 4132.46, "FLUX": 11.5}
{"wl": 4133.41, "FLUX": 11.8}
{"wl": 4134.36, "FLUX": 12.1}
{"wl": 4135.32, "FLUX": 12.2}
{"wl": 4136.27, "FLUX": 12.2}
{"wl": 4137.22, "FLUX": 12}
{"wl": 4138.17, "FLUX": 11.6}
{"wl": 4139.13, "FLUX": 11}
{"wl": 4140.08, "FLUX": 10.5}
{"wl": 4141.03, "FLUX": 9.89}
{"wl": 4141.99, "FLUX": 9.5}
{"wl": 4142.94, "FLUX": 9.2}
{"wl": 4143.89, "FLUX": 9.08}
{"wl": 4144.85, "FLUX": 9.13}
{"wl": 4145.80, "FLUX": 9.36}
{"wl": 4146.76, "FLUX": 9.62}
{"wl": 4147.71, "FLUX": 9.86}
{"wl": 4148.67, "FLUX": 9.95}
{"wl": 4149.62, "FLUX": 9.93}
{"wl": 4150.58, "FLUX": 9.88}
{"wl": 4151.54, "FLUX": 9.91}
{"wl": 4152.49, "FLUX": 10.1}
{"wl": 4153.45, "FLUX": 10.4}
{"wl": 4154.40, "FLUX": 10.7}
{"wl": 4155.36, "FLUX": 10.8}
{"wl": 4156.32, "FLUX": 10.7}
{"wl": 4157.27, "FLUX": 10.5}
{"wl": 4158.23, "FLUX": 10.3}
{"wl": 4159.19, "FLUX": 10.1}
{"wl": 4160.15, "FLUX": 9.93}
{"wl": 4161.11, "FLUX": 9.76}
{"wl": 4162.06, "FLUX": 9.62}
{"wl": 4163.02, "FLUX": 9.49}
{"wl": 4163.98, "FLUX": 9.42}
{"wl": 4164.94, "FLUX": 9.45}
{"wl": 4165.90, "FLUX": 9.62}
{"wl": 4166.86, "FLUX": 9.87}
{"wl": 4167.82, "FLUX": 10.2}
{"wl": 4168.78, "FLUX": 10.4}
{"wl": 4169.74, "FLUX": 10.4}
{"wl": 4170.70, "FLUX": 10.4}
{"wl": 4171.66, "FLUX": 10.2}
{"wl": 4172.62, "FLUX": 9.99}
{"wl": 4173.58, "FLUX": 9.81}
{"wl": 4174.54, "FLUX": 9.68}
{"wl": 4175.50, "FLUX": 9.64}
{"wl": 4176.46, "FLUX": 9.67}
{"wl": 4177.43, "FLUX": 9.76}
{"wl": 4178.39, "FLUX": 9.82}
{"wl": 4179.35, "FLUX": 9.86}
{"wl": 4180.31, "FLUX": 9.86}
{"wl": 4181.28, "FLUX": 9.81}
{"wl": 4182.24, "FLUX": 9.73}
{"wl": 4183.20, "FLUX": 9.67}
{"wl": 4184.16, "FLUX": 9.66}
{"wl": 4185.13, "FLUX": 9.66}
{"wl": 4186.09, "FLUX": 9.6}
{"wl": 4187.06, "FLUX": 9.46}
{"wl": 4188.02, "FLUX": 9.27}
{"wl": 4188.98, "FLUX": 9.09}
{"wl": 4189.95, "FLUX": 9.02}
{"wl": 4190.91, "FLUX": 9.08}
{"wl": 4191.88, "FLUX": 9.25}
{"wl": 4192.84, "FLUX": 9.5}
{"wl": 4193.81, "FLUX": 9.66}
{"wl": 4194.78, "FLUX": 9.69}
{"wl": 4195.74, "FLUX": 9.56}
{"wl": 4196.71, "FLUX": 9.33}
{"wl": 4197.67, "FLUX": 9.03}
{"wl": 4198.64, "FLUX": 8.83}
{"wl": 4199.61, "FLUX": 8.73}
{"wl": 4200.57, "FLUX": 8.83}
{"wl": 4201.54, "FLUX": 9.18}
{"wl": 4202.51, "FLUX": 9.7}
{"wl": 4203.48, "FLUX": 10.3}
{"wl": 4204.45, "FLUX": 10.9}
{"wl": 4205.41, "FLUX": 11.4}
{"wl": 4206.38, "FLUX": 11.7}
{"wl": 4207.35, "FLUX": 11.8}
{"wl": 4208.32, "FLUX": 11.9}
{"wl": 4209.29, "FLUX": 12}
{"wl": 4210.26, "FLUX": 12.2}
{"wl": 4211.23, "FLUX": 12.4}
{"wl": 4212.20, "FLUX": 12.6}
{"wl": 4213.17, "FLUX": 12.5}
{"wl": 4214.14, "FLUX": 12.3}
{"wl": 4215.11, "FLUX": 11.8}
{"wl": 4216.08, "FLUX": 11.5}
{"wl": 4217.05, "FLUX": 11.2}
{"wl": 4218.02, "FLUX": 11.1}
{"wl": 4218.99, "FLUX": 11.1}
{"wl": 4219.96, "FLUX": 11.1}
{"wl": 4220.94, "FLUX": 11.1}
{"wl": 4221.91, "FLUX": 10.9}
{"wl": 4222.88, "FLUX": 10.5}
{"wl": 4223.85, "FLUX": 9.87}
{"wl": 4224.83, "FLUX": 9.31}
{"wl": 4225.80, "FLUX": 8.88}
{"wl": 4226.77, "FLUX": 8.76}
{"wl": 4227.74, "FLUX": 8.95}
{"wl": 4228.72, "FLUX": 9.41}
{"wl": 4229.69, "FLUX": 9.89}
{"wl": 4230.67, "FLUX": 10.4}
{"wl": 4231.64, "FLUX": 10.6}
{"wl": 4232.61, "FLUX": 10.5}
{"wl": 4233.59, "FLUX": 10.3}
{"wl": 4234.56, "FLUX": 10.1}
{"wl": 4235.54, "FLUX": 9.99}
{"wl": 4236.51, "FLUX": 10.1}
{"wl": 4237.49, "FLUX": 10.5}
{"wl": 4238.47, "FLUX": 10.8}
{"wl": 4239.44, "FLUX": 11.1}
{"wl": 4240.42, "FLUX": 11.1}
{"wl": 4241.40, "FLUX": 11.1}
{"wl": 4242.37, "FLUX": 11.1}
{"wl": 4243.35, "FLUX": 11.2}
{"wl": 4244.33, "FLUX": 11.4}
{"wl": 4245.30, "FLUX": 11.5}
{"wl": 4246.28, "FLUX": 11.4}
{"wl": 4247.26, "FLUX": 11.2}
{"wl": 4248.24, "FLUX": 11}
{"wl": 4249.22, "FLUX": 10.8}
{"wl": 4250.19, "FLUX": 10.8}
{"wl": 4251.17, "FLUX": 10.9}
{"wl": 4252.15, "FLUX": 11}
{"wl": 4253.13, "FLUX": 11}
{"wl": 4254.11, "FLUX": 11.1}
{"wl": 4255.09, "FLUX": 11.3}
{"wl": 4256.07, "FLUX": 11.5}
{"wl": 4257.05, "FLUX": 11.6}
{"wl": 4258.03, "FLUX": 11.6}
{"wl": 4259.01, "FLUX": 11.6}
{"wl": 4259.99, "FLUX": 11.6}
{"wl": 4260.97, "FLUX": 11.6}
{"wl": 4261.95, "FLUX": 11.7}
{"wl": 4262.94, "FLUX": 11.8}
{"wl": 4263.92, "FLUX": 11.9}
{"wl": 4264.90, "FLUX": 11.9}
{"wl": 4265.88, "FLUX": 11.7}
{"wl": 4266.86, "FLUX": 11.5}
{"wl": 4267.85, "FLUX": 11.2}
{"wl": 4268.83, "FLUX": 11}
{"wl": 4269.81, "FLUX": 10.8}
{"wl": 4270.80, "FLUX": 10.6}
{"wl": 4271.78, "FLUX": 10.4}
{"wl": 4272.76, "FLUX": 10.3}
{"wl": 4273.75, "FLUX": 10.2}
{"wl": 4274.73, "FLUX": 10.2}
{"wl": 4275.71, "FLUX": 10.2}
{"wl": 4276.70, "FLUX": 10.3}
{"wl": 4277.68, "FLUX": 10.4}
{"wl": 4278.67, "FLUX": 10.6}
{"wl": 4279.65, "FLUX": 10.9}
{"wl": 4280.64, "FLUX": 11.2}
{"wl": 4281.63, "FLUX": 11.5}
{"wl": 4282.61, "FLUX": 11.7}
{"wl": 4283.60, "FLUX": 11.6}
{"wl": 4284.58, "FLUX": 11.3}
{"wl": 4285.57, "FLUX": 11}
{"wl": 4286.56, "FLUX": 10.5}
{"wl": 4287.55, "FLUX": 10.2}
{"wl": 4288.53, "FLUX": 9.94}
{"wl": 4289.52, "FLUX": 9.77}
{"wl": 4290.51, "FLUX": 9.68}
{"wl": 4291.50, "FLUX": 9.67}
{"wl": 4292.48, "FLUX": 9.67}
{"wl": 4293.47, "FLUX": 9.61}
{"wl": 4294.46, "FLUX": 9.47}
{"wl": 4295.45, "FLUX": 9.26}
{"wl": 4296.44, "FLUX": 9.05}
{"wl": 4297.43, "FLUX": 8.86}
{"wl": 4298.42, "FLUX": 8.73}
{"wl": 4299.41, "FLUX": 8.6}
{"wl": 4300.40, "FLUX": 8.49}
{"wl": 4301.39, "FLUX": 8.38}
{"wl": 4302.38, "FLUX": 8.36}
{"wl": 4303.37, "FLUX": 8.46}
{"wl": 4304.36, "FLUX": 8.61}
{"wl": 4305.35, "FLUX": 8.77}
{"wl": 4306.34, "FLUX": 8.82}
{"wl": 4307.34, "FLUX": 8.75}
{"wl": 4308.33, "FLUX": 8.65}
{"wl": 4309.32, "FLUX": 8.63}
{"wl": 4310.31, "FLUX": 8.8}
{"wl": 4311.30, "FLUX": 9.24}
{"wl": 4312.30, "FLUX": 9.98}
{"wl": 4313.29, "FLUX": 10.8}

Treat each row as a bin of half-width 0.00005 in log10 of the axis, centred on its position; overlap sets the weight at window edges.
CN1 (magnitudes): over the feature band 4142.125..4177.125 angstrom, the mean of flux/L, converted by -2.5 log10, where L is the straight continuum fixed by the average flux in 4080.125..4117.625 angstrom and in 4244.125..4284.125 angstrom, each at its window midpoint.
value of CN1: 0.13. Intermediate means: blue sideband 11.2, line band 9.91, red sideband 11.1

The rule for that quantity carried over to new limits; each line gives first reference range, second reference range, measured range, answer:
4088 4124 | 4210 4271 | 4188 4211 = 0.10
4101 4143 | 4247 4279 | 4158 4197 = 0.16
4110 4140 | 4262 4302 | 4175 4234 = 0.09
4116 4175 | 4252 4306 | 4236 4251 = -0.05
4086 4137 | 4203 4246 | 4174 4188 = 0.14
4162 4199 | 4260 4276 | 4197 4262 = -0.04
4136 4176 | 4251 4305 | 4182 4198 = 0.08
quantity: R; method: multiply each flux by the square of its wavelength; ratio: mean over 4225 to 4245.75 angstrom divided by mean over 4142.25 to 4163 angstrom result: 1.08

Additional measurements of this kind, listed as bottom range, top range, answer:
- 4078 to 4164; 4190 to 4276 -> 1.03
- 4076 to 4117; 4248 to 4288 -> 1.09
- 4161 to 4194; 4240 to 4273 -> 1.20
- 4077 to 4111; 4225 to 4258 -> 1.05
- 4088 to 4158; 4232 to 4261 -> 1.07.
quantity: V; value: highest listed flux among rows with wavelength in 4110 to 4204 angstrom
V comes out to 12.6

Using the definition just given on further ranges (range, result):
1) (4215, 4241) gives 11.8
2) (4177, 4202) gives 9.86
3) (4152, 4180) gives 10.8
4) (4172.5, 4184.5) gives 9.99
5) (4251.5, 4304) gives 11.9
